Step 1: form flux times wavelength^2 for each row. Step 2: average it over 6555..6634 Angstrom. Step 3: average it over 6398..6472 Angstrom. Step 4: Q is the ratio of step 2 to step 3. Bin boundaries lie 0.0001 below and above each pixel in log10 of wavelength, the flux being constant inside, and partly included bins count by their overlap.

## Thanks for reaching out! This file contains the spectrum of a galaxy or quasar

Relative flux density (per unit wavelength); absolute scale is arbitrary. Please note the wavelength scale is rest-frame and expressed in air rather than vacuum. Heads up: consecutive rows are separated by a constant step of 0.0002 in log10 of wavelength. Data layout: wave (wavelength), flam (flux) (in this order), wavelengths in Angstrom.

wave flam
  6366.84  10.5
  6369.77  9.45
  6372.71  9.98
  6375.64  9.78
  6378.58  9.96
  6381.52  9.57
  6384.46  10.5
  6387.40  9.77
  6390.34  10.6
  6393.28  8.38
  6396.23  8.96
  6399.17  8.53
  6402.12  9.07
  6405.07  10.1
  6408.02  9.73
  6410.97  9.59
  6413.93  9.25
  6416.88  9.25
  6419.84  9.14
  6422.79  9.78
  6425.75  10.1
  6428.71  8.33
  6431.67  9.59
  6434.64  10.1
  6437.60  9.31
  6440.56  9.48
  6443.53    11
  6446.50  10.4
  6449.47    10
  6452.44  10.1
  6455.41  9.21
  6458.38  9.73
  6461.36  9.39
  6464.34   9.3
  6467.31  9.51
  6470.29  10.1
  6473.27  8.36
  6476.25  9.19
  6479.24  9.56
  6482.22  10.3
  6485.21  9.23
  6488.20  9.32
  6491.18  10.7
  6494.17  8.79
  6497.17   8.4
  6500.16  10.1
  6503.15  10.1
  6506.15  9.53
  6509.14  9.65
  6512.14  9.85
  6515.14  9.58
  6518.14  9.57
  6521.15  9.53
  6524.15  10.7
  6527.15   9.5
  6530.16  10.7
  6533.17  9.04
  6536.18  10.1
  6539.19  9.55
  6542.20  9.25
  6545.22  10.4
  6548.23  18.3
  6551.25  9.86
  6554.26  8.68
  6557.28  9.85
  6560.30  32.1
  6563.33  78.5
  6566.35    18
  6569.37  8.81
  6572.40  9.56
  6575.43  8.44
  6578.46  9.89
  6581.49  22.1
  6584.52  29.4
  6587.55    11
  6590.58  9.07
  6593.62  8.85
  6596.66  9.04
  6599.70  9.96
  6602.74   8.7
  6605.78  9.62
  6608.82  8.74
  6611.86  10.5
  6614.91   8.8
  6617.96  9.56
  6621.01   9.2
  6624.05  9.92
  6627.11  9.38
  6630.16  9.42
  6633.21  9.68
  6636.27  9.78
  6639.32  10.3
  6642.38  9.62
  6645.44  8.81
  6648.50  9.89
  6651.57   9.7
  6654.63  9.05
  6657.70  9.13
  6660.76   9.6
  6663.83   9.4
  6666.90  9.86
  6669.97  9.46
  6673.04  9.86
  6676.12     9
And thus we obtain 1.6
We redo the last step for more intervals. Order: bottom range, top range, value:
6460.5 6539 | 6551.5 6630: 1.55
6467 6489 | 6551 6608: 1.79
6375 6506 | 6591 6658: 1.04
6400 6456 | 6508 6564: 1.51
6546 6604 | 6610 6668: 0.58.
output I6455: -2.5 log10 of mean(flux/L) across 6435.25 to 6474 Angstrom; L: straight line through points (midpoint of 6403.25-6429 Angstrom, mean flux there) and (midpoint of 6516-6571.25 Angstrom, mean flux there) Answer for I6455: 0.17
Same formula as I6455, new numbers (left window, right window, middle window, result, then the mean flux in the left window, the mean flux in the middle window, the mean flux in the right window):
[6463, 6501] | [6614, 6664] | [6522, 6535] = -0.06 mag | 9.44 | 9.97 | 9.5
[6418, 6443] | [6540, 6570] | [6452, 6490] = 0.34 mag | 9.53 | 9.48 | 20.5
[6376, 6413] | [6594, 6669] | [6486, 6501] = 0.01 mag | 9.56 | 9.42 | 9.48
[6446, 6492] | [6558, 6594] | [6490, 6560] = 0.41 mag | 9.62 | 10.5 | 20.6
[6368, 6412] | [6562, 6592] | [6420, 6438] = 0.23 mag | 9.6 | 9.52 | 20.2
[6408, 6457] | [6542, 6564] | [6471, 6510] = 0.49 mag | 9.67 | 9.49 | 20.7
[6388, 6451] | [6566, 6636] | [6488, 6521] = 0.07 mag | 9.56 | 9.61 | 11.1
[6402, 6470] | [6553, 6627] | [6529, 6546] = 0.31 mag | 9.65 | 9.79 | 14.8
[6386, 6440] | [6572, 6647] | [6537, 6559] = -0.07 mag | 9.42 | 11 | 10.8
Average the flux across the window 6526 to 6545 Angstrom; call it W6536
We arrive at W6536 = 9.74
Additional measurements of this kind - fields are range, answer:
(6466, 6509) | 9.52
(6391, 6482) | 9.51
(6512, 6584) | 15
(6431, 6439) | 9.67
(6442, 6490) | 9.67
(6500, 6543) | 9.78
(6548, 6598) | 17.7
